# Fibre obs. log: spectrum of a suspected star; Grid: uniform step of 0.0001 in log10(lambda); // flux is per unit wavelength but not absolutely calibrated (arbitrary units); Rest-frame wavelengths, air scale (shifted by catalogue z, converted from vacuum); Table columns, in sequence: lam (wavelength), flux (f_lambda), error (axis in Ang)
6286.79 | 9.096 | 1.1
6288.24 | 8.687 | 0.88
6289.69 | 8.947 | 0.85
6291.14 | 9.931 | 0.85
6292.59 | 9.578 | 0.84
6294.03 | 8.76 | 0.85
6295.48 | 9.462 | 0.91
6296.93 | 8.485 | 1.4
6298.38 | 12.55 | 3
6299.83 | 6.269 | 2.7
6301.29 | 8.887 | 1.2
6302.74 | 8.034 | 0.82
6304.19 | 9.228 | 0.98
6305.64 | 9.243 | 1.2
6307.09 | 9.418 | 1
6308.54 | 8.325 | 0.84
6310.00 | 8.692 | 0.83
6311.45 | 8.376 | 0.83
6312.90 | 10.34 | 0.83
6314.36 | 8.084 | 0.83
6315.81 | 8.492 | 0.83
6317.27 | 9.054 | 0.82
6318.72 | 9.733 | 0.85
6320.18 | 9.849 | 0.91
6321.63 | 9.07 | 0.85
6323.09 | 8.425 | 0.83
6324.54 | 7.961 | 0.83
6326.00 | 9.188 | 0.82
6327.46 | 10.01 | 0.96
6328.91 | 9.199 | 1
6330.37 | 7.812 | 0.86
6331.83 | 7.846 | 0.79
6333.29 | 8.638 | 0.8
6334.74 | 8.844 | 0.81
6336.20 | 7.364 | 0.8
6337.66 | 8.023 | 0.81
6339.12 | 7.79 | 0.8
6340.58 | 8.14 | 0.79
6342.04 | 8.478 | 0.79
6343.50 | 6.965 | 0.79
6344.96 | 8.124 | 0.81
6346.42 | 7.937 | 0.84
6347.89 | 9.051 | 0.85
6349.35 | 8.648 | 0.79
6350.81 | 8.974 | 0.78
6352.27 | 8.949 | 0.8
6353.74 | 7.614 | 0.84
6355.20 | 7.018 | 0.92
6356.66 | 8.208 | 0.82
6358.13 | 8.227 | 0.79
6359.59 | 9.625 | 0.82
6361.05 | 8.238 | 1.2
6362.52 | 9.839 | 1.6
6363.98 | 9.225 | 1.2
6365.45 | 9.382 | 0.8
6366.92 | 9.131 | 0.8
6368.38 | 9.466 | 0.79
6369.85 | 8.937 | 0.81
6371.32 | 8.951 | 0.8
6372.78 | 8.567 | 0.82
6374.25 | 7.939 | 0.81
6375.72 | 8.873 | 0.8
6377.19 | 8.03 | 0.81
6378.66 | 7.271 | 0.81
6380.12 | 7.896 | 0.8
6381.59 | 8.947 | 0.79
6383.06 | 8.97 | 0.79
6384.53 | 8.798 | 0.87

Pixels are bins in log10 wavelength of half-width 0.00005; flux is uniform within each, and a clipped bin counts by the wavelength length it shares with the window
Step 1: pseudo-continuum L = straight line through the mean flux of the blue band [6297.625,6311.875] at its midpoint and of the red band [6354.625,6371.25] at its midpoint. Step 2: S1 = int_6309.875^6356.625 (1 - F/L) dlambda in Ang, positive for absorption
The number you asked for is 2.0 Ang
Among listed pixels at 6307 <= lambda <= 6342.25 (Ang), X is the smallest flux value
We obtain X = 7.364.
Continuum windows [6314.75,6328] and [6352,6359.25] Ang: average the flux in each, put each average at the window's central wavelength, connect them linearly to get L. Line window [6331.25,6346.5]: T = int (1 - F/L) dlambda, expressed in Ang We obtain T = 0.9 Ang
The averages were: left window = 9.05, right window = 8.03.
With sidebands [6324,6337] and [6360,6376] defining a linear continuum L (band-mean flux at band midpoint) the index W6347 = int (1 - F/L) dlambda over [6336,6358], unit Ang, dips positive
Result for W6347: 1.58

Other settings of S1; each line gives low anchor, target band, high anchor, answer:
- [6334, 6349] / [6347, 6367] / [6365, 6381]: -0.9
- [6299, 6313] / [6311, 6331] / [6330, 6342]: -1.5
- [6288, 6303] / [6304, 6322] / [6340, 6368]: -0.3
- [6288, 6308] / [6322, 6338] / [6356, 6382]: 0.8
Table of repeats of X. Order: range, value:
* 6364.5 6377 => 7.939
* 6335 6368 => 6.965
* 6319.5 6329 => 7.961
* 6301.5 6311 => 8.034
